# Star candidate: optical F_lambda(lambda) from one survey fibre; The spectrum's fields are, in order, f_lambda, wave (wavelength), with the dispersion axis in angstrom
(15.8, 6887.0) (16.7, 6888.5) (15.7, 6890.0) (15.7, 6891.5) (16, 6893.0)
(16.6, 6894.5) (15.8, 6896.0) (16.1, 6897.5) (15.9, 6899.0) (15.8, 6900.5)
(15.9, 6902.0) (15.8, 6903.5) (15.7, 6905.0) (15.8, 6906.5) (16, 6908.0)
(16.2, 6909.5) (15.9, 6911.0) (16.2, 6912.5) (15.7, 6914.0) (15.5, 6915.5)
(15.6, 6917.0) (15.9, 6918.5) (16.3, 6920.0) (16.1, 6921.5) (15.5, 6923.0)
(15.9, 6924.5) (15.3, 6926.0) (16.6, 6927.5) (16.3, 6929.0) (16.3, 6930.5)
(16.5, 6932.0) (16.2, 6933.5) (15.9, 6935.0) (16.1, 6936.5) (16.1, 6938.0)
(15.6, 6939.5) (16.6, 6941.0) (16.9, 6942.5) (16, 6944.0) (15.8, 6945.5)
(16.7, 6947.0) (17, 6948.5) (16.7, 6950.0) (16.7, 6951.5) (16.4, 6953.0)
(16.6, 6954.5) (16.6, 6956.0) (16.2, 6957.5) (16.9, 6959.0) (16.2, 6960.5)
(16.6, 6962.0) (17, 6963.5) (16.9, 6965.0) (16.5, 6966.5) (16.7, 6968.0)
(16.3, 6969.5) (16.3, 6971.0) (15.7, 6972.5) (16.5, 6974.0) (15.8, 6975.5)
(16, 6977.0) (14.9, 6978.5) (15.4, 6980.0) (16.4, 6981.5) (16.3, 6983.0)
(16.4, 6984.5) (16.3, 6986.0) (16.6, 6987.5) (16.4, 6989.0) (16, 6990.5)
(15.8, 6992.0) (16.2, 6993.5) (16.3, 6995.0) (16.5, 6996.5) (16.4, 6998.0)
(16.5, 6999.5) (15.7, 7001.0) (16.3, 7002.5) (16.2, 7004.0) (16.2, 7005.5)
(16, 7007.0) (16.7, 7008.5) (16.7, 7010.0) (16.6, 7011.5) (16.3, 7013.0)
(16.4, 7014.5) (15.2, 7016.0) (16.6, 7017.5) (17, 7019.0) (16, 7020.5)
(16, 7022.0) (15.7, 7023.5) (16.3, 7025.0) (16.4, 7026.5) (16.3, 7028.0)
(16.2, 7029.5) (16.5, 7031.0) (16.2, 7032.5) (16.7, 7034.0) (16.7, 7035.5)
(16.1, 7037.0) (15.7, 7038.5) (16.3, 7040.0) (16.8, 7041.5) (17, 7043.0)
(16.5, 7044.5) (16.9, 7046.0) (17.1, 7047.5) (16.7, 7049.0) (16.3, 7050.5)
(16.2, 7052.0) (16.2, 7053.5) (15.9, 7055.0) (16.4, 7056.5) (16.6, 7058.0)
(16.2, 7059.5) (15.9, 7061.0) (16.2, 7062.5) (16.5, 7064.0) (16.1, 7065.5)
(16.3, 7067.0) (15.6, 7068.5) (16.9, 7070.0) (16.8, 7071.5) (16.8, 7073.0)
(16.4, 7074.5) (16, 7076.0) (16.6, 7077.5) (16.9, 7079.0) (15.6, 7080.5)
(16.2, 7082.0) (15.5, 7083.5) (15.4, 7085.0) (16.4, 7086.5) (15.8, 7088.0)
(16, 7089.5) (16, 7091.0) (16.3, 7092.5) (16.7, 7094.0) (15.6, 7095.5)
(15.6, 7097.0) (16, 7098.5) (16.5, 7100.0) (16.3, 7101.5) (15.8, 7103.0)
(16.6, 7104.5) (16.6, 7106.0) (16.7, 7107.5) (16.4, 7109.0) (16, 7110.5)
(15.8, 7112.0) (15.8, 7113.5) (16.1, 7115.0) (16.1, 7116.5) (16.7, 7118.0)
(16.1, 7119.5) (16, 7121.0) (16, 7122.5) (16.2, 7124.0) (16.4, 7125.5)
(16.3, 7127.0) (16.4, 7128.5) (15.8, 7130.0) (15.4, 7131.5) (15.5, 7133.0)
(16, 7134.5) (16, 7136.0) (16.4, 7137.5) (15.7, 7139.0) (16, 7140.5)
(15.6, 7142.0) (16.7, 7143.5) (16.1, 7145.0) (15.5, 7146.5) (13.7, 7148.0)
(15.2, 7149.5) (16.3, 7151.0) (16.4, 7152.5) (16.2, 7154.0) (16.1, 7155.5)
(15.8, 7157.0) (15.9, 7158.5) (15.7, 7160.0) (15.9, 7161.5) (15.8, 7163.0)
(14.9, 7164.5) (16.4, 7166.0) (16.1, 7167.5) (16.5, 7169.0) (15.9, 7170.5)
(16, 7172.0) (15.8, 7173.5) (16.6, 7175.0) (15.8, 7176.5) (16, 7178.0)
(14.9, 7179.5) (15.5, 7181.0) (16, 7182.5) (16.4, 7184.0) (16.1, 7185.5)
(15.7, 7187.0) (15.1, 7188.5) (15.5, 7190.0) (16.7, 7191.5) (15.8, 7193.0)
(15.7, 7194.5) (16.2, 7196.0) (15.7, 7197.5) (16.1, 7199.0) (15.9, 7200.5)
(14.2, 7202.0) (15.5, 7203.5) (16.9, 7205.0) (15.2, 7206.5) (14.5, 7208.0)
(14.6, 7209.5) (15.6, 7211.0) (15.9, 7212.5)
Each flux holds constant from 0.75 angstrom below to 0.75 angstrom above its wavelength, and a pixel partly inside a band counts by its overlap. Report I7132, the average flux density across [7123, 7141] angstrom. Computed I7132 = 16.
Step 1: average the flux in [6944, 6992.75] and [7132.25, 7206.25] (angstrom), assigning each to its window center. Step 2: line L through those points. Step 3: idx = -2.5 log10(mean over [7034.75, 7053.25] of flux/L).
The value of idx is -0.02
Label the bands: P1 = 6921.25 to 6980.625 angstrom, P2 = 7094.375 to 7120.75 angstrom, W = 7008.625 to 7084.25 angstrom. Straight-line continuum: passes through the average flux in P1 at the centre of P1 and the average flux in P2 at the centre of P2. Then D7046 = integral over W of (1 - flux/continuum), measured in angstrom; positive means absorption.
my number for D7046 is -0.7 angstrom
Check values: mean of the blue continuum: 16.3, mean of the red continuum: 16.2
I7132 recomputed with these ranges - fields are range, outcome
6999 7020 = 16.3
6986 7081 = 16.3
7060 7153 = 16.1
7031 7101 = 16.3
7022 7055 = 16.4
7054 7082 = 16.3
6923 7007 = 16.3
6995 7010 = 16.3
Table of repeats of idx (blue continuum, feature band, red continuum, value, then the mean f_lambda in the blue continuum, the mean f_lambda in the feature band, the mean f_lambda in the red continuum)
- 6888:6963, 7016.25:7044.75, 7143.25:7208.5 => -0.024 mag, 16.1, 16.3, 15.8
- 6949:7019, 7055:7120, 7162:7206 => -0.009 mag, 16.3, 16.2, 15.8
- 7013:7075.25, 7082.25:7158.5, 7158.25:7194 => 0.005 mag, 16.4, 16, 15.9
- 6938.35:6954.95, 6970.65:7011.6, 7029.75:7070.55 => 0.016 mag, 16.4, 16.2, 16.4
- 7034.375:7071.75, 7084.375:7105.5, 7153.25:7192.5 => 0.009 mag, 16.4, 16.1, 15.9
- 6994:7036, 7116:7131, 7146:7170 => -0.019 mag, 16.3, 16.2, 15.8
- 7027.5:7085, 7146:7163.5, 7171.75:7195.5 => 0.017 mag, 16.4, 15.7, 15.9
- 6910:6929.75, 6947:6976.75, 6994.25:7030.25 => -0.028 mag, 15.9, 16.5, 16.3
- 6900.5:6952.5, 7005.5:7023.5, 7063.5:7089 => -0.008 mag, 16.1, 16.3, 16.2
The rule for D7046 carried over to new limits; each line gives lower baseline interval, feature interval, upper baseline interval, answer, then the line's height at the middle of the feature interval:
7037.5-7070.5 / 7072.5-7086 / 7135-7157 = 0.1 angstrom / 16.2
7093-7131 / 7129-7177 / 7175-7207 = 0.3 angstrom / 16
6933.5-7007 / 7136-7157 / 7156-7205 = 0.1 angstrom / 15.9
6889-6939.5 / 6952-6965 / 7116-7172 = -0.5 angstrom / 16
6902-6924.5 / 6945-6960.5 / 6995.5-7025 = -0.5 angstrom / 16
